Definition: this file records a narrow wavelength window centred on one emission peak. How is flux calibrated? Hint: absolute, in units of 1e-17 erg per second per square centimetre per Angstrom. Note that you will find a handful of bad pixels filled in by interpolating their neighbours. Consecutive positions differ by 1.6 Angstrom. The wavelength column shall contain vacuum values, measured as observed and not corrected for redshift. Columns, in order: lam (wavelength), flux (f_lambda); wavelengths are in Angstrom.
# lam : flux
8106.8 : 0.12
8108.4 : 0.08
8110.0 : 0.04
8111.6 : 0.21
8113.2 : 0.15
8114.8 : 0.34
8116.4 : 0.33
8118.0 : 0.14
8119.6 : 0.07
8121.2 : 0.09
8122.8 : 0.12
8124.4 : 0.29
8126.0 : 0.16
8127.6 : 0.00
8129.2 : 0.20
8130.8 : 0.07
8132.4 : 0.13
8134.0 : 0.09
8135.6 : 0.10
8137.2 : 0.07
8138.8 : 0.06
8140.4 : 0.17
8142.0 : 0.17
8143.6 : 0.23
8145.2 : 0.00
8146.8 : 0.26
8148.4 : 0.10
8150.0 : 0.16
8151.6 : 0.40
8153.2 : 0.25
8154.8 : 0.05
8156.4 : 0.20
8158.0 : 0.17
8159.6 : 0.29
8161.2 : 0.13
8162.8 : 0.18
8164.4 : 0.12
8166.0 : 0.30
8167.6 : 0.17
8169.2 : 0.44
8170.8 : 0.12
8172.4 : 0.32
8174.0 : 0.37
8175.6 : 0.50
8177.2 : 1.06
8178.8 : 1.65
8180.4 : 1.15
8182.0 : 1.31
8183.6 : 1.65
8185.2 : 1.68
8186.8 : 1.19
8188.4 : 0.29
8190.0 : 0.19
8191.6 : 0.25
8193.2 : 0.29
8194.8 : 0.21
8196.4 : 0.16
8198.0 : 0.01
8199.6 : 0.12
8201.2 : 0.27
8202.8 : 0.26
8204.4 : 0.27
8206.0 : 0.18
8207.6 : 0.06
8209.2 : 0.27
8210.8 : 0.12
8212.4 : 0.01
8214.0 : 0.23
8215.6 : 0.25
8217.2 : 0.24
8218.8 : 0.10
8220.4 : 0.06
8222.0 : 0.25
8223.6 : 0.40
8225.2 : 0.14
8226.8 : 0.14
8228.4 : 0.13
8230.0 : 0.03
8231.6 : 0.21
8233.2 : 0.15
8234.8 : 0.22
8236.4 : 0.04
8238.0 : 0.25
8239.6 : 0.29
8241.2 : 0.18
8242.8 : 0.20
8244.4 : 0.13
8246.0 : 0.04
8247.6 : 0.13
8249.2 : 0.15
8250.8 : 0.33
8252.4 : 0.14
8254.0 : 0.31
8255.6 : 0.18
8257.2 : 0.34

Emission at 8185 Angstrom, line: [O II]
